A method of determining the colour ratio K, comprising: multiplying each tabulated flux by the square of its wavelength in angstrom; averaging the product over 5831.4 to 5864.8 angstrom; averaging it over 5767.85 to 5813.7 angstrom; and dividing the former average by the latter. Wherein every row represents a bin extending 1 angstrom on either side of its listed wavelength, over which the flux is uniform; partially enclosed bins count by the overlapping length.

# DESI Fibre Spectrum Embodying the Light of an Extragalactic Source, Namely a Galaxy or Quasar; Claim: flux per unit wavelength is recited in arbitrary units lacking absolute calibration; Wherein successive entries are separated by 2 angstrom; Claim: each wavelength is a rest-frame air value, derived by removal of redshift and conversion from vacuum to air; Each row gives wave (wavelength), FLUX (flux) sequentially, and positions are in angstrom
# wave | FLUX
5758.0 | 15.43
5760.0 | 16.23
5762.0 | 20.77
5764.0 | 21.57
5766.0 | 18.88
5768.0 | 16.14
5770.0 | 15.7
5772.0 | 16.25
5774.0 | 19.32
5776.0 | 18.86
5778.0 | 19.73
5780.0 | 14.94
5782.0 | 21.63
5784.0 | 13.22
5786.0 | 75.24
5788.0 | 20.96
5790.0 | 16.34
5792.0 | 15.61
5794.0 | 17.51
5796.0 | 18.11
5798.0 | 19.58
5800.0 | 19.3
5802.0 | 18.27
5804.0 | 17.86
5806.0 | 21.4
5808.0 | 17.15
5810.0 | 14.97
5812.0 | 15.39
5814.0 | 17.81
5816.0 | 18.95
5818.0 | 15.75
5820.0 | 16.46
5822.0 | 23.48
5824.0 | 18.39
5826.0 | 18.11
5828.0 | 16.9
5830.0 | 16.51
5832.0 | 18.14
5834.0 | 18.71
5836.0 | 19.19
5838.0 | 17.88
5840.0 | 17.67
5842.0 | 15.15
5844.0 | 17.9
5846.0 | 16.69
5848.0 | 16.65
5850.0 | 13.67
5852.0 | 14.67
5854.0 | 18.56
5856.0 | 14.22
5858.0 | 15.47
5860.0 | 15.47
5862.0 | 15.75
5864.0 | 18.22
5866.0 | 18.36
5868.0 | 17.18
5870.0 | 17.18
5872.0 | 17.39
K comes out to 0.84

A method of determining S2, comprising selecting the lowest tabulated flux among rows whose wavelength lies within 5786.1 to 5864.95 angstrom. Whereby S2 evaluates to 13.67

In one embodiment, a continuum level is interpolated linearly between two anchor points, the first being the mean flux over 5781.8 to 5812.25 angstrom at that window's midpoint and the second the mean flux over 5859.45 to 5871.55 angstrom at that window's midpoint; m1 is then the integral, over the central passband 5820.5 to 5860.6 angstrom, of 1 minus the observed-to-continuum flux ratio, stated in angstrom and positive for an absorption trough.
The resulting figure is 3.4 angstrom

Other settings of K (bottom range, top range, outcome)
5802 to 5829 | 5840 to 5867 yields 0.92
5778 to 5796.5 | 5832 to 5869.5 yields 0.73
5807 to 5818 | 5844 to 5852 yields 0.96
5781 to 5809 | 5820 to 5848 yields 0.82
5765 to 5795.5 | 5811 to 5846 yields 0.85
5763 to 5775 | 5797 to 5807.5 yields 1.08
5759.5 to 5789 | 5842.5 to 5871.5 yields 0.77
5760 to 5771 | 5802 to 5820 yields 0.96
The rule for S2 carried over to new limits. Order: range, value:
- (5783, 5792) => 13.22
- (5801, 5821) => 14.97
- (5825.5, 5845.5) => 15.15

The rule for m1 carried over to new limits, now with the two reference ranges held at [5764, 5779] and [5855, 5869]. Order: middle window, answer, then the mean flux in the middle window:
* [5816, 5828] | -0.9 angstrom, 18.4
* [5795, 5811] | -0.8 angstrom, 18.3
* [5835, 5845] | -0.5 angstrom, 17.6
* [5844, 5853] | 0.5 angstrom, 15.7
